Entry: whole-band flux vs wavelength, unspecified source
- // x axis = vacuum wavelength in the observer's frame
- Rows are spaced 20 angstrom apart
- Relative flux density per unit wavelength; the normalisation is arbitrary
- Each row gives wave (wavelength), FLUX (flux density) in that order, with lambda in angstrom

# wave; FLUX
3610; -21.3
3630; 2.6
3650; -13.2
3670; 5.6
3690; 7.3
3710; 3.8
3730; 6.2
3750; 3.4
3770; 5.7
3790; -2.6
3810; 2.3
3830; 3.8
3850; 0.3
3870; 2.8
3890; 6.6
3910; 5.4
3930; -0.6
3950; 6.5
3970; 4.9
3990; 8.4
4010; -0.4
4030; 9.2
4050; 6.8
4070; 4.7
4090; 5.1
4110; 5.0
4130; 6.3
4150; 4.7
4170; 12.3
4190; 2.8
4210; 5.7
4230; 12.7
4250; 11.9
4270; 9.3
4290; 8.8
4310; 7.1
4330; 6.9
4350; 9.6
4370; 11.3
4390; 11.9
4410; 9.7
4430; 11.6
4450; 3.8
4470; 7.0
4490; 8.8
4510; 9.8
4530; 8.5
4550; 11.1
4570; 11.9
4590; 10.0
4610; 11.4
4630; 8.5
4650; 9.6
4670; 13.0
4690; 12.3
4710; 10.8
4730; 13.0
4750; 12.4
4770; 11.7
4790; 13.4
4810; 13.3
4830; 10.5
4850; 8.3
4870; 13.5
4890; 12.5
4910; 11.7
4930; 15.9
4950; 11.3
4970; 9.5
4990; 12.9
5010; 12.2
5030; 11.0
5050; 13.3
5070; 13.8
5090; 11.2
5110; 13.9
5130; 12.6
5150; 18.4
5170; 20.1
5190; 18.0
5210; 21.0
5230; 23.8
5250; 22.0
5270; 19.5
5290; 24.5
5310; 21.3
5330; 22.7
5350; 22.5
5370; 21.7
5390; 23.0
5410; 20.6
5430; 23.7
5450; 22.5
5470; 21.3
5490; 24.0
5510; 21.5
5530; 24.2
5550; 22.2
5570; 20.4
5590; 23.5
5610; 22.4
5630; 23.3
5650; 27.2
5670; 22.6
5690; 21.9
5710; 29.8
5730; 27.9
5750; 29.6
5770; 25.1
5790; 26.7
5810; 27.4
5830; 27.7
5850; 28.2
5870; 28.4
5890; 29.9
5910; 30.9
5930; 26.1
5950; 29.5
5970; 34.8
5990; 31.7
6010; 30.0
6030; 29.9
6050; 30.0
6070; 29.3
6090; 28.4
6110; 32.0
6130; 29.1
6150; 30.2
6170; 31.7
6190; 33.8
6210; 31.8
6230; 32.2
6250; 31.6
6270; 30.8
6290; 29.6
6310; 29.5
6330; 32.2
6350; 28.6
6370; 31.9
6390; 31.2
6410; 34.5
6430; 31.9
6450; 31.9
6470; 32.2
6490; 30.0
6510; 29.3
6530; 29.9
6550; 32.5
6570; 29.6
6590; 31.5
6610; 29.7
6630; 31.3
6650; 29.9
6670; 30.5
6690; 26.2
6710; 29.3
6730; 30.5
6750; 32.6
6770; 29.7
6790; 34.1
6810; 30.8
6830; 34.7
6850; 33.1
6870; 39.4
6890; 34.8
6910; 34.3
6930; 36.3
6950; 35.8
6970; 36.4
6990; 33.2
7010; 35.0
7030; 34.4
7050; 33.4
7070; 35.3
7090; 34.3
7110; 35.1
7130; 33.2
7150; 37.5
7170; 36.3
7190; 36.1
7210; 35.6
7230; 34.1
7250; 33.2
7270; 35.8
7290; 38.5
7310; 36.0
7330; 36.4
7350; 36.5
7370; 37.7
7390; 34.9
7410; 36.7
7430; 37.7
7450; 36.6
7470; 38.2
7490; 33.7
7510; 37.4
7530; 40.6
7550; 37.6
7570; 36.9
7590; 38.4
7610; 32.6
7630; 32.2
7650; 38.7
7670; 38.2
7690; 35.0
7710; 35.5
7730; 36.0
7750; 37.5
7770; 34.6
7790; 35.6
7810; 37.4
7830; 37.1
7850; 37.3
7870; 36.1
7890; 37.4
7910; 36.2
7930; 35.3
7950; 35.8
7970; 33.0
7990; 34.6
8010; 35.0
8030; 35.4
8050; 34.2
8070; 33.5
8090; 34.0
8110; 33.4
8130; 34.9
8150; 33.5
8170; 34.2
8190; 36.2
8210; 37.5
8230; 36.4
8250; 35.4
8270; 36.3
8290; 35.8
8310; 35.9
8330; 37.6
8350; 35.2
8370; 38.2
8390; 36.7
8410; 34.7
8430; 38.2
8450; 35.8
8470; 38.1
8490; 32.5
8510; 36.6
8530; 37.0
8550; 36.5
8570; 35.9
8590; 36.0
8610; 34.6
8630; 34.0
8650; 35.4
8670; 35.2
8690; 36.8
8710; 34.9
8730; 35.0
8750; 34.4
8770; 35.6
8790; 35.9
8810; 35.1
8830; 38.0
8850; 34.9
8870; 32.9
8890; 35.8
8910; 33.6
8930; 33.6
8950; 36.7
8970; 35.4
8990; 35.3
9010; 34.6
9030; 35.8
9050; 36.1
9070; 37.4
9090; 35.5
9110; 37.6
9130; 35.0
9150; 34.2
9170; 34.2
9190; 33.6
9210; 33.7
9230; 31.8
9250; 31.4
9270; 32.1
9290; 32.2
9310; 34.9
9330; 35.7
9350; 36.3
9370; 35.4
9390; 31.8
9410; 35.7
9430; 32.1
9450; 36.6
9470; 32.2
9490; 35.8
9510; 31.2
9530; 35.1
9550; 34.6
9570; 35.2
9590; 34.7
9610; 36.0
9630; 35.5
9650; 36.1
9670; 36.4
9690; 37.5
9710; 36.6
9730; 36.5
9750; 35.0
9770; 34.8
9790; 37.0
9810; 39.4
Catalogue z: 0.29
